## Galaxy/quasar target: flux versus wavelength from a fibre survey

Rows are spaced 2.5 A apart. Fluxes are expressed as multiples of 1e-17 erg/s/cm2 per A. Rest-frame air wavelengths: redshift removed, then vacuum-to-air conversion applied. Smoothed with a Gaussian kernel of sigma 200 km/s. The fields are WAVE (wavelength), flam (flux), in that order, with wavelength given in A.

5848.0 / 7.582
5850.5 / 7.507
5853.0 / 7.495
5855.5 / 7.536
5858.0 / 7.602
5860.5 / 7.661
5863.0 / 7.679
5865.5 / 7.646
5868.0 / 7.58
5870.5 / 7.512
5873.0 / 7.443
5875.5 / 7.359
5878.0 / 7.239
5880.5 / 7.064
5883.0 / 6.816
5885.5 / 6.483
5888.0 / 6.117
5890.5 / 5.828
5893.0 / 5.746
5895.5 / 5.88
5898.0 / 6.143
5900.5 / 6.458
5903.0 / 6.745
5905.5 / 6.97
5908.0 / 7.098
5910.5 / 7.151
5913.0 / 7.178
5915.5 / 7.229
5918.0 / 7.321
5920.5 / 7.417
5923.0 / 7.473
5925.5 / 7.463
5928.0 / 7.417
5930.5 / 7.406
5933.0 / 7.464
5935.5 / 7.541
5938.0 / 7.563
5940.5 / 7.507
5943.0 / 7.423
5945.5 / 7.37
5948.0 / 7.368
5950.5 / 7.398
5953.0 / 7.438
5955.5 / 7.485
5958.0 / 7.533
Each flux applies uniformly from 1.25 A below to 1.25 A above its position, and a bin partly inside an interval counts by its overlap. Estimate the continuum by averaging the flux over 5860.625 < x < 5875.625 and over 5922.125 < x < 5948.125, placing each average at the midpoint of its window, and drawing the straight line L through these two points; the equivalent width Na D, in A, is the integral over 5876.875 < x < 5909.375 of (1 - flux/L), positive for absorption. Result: 4.4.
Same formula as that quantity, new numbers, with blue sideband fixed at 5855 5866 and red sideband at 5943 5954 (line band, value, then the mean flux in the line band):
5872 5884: 0.6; 7.19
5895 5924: 2.1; 6.94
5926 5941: -0.1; 7.48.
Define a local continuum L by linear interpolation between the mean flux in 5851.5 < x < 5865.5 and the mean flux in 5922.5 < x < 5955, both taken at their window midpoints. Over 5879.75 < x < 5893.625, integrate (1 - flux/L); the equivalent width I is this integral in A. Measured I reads 2.2 A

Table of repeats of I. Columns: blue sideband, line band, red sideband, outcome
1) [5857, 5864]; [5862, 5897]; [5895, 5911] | 1.7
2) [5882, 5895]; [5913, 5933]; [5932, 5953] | -1.1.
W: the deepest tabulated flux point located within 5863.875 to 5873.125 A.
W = 7.443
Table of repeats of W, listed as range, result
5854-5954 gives 5.746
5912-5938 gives 7.178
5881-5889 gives 6.117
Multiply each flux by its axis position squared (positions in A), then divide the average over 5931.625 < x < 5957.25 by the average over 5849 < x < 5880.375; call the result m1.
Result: 1.02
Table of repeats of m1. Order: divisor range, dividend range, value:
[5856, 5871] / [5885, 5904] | 0.82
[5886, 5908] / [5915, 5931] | 1.19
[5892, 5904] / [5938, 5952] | 1.22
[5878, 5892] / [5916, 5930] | 1.15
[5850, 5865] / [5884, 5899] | 0.81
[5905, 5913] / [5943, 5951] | 1.05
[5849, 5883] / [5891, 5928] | 0.94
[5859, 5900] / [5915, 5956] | 1.10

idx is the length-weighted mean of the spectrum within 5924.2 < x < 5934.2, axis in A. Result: 7.44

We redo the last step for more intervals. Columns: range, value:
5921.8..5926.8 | 7.47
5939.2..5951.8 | 7.41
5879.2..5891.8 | 6.46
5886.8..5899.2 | 5.94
